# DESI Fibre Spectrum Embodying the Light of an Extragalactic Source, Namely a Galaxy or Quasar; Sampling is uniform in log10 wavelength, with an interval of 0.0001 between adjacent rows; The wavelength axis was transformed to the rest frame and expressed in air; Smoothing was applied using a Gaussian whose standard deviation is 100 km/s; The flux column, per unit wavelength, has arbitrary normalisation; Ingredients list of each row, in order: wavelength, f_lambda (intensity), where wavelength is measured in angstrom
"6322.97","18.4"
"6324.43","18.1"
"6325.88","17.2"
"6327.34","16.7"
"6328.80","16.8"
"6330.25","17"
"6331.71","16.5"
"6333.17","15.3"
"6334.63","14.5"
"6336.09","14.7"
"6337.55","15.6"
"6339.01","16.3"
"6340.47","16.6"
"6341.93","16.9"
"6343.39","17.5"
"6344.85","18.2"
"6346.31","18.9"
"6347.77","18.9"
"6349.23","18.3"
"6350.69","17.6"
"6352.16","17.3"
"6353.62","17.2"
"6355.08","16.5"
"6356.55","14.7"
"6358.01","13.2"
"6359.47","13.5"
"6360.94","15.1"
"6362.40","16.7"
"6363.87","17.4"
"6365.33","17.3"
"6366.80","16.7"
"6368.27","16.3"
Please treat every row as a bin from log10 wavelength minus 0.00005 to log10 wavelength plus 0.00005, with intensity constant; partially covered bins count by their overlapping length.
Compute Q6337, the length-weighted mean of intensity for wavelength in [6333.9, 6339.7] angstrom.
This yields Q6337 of 15.3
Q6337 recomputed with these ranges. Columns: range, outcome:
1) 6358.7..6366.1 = 16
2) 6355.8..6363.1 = 14.6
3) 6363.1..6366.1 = 17.3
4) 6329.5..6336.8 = 15.6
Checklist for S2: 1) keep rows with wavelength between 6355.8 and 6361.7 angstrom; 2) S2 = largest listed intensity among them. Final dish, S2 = 15.1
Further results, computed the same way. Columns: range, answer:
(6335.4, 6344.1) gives 17.5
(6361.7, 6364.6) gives 17.4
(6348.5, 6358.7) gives 18.3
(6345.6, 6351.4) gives 18.9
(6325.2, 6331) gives 17.2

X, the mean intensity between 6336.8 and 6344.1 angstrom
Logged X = 16.6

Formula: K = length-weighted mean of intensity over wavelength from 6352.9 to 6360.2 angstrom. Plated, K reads 15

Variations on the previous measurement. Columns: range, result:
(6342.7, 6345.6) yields 17.9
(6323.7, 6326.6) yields 17.7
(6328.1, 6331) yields 16.9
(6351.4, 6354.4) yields 17.2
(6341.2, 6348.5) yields 18.1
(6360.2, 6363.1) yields 15.9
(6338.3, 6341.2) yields 16.5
